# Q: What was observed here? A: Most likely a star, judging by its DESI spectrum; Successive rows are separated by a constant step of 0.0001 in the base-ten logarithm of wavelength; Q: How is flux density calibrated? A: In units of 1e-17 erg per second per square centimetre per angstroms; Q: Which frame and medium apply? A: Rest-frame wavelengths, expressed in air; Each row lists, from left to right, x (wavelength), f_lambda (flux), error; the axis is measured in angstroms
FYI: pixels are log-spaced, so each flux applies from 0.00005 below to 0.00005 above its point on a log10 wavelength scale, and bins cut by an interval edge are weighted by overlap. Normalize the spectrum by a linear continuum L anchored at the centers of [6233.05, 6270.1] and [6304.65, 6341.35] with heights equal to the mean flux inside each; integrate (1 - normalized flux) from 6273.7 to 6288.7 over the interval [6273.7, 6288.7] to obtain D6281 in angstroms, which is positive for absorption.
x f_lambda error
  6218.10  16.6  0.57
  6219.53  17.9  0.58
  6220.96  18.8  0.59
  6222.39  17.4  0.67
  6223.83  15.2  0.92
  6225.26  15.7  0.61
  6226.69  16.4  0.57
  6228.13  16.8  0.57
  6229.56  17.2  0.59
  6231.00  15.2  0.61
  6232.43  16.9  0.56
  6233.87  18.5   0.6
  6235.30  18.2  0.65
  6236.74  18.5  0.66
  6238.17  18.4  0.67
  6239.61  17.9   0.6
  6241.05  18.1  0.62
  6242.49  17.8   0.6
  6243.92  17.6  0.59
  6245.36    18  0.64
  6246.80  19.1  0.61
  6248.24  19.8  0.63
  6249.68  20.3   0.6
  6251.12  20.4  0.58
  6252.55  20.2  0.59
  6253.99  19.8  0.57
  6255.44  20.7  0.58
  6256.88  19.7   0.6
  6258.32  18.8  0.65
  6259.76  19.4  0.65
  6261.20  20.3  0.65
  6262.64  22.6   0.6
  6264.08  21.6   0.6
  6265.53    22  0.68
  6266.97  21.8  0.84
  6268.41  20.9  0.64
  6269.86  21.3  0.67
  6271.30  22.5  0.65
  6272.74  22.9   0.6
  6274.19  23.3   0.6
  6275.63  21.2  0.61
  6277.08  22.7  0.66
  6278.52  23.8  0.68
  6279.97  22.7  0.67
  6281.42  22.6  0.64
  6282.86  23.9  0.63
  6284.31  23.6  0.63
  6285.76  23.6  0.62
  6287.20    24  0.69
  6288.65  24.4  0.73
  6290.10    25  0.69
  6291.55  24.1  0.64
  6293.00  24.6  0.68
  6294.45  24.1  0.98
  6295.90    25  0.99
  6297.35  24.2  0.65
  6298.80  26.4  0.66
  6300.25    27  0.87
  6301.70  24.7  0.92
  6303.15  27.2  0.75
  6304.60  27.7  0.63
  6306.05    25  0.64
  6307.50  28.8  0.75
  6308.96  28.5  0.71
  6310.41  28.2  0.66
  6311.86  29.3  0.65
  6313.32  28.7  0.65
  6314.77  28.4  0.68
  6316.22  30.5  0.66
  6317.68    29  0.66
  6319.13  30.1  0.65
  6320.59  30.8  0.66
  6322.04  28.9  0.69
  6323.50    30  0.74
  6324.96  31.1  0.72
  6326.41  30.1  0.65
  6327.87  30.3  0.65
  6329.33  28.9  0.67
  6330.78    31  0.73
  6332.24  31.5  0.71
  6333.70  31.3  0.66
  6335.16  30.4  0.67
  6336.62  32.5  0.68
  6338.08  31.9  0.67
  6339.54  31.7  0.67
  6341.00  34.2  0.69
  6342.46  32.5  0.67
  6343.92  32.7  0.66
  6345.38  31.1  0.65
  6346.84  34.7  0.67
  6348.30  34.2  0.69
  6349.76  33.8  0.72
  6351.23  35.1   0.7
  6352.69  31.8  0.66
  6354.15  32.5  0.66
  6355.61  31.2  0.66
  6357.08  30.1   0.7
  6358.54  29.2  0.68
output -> 0.5 angstroms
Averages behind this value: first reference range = 19.7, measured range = 23.2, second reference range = 30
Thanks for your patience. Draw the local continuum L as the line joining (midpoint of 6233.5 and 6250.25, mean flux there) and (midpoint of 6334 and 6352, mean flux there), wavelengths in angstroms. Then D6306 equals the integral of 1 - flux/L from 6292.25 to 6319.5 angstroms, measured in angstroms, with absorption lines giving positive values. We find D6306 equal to 0.4 angstroms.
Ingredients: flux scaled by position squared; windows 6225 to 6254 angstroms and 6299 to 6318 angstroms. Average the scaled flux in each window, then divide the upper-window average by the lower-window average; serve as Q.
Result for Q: 1.6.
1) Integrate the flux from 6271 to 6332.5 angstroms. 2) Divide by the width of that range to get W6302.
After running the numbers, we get 26.5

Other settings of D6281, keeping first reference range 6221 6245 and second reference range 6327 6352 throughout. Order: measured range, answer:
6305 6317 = -0.1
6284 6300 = 0.6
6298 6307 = 0.2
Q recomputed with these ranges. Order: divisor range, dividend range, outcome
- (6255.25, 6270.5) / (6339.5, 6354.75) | 1.64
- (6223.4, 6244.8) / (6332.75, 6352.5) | 1.96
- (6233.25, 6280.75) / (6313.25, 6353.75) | 1.58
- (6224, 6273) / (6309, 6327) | 1.57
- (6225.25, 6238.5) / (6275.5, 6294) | 1.39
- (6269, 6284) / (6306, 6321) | 1.29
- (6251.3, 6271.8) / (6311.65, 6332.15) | 1.46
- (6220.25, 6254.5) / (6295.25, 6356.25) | 1.72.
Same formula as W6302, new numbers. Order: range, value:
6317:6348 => 31.2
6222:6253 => 17.9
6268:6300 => 23.6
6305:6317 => 28.4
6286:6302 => 24.8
